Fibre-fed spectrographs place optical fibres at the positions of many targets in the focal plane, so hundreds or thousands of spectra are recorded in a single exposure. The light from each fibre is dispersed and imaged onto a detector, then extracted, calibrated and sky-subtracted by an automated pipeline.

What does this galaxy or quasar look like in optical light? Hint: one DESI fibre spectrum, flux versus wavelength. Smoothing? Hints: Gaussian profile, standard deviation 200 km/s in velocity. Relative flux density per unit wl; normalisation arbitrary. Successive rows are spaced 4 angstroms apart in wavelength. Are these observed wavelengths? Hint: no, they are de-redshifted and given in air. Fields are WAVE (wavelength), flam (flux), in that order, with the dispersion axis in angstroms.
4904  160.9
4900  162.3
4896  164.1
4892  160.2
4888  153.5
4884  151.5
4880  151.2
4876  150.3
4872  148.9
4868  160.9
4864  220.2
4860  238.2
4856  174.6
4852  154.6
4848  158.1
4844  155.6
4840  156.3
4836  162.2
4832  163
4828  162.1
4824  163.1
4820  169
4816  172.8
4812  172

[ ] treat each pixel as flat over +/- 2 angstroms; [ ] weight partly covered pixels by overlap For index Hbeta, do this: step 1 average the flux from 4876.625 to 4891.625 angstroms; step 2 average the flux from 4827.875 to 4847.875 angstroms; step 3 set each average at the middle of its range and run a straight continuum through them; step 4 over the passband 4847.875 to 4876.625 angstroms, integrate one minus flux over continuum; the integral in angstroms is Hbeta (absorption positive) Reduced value -4.1 angstroms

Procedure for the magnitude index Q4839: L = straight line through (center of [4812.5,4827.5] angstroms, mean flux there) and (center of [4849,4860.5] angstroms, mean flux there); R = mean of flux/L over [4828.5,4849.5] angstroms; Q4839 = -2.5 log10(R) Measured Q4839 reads 0.10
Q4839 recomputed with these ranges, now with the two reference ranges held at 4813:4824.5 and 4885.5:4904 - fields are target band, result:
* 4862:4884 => -0.02 mag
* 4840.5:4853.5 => 0.06 mag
